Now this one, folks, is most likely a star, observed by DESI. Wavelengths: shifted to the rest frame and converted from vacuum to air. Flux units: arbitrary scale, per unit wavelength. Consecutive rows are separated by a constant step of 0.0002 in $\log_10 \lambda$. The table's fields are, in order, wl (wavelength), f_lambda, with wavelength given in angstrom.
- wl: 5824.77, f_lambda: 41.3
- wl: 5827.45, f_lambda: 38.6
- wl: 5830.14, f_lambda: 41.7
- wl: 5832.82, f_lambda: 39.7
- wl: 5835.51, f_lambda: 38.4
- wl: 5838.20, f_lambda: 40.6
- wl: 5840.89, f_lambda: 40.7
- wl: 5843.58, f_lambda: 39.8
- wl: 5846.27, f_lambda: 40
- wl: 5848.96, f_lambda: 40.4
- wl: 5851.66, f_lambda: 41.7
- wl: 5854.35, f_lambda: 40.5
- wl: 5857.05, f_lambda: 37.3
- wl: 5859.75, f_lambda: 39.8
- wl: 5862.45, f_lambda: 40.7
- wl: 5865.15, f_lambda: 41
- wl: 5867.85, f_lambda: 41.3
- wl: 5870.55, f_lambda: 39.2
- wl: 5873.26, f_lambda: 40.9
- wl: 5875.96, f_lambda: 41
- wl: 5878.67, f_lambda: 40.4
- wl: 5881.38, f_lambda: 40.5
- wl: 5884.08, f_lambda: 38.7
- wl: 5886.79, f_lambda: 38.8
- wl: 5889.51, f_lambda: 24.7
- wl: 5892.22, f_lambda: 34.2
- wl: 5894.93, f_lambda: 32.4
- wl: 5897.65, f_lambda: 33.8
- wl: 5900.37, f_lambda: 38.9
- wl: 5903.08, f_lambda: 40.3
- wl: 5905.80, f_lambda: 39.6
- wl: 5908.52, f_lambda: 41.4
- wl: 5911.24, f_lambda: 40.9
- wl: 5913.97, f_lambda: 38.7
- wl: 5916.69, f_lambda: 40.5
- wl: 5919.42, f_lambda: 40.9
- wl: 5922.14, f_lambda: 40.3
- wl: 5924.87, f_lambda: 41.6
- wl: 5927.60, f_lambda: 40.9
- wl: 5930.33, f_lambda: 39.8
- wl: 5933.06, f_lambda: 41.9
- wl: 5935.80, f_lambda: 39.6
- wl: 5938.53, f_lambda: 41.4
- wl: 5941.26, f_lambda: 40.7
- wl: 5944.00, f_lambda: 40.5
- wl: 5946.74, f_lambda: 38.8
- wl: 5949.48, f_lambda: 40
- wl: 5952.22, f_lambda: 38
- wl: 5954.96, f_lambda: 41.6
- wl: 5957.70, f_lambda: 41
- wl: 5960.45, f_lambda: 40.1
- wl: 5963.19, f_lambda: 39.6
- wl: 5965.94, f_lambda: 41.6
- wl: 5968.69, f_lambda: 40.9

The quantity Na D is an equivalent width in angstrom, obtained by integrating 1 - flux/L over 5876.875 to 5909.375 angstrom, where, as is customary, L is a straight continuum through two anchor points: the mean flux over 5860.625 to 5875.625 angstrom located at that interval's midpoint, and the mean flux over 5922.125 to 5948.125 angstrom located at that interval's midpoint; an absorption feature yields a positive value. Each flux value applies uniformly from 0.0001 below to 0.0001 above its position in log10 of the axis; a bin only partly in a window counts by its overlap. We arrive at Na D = 2.9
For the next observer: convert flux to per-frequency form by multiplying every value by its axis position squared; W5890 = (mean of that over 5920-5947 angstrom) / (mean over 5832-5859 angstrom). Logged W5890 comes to 1.05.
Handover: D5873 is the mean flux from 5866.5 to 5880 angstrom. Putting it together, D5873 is 40.6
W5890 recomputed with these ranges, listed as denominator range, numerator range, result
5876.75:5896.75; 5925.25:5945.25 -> 1.16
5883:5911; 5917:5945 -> 1.13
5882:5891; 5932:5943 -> 1.20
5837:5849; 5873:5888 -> 1.01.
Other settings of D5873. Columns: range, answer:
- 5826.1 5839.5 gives 39.8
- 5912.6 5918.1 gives 39.6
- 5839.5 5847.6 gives 40.2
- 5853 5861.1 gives 39.2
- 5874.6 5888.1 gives 39.9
